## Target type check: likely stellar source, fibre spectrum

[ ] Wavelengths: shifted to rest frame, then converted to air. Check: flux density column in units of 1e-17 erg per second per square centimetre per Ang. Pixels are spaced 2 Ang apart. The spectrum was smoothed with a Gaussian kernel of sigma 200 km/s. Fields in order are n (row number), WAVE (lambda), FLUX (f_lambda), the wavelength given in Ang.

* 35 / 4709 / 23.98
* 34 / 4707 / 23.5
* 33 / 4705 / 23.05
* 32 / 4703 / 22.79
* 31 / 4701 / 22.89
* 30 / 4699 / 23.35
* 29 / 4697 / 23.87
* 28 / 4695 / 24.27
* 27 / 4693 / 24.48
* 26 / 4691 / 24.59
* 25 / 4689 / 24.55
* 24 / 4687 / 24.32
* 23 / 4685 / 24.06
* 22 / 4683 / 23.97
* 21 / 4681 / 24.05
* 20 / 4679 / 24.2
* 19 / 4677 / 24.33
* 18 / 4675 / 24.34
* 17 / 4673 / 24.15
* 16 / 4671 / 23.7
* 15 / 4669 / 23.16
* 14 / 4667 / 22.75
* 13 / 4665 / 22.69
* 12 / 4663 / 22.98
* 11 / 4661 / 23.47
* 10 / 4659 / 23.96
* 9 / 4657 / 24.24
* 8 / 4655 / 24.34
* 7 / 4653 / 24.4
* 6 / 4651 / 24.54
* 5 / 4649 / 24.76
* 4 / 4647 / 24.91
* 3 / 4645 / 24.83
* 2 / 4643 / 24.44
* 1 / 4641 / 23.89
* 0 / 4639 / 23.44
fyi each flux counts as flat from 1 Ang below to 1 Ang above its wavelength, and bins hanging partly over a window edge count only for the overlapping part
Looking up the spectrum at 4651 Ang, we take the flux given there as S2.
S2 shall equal 24.54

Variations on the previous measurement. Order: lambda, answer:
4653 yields 24.4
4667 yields 22.75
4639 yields 23.44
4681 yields 24.05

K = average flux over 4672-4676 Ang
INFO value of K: 24.2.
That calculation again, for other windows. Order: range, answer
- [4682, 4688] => 24.1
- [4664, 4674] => 23.3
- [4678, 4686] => 24.1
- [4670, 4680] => 24.1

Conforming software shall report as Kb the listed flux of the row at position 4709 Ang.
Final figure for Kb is 23.98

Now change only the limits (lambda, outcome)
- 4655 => 24.34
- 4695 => 24.27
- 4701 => 22.89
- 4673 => 24.15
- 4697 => 23.87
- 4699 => 23.35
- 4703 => 22.79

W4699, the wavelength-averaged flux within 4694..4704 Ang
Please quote 23.4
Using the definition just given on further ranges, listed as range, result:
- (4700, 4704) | 22.8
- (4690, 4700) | 24.1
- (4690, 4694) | 24.5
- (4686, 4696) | 24.4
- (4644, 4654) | 24.7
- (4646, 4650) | 24.8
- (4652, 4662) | 24.1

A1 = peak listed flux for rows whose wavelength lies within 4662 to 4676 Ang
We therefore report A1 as 24.34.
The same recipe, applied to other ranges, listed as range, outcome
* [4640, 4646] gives 24.83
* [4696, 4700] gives 23.87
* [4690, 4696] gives 24.59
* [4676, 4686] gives 24.33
